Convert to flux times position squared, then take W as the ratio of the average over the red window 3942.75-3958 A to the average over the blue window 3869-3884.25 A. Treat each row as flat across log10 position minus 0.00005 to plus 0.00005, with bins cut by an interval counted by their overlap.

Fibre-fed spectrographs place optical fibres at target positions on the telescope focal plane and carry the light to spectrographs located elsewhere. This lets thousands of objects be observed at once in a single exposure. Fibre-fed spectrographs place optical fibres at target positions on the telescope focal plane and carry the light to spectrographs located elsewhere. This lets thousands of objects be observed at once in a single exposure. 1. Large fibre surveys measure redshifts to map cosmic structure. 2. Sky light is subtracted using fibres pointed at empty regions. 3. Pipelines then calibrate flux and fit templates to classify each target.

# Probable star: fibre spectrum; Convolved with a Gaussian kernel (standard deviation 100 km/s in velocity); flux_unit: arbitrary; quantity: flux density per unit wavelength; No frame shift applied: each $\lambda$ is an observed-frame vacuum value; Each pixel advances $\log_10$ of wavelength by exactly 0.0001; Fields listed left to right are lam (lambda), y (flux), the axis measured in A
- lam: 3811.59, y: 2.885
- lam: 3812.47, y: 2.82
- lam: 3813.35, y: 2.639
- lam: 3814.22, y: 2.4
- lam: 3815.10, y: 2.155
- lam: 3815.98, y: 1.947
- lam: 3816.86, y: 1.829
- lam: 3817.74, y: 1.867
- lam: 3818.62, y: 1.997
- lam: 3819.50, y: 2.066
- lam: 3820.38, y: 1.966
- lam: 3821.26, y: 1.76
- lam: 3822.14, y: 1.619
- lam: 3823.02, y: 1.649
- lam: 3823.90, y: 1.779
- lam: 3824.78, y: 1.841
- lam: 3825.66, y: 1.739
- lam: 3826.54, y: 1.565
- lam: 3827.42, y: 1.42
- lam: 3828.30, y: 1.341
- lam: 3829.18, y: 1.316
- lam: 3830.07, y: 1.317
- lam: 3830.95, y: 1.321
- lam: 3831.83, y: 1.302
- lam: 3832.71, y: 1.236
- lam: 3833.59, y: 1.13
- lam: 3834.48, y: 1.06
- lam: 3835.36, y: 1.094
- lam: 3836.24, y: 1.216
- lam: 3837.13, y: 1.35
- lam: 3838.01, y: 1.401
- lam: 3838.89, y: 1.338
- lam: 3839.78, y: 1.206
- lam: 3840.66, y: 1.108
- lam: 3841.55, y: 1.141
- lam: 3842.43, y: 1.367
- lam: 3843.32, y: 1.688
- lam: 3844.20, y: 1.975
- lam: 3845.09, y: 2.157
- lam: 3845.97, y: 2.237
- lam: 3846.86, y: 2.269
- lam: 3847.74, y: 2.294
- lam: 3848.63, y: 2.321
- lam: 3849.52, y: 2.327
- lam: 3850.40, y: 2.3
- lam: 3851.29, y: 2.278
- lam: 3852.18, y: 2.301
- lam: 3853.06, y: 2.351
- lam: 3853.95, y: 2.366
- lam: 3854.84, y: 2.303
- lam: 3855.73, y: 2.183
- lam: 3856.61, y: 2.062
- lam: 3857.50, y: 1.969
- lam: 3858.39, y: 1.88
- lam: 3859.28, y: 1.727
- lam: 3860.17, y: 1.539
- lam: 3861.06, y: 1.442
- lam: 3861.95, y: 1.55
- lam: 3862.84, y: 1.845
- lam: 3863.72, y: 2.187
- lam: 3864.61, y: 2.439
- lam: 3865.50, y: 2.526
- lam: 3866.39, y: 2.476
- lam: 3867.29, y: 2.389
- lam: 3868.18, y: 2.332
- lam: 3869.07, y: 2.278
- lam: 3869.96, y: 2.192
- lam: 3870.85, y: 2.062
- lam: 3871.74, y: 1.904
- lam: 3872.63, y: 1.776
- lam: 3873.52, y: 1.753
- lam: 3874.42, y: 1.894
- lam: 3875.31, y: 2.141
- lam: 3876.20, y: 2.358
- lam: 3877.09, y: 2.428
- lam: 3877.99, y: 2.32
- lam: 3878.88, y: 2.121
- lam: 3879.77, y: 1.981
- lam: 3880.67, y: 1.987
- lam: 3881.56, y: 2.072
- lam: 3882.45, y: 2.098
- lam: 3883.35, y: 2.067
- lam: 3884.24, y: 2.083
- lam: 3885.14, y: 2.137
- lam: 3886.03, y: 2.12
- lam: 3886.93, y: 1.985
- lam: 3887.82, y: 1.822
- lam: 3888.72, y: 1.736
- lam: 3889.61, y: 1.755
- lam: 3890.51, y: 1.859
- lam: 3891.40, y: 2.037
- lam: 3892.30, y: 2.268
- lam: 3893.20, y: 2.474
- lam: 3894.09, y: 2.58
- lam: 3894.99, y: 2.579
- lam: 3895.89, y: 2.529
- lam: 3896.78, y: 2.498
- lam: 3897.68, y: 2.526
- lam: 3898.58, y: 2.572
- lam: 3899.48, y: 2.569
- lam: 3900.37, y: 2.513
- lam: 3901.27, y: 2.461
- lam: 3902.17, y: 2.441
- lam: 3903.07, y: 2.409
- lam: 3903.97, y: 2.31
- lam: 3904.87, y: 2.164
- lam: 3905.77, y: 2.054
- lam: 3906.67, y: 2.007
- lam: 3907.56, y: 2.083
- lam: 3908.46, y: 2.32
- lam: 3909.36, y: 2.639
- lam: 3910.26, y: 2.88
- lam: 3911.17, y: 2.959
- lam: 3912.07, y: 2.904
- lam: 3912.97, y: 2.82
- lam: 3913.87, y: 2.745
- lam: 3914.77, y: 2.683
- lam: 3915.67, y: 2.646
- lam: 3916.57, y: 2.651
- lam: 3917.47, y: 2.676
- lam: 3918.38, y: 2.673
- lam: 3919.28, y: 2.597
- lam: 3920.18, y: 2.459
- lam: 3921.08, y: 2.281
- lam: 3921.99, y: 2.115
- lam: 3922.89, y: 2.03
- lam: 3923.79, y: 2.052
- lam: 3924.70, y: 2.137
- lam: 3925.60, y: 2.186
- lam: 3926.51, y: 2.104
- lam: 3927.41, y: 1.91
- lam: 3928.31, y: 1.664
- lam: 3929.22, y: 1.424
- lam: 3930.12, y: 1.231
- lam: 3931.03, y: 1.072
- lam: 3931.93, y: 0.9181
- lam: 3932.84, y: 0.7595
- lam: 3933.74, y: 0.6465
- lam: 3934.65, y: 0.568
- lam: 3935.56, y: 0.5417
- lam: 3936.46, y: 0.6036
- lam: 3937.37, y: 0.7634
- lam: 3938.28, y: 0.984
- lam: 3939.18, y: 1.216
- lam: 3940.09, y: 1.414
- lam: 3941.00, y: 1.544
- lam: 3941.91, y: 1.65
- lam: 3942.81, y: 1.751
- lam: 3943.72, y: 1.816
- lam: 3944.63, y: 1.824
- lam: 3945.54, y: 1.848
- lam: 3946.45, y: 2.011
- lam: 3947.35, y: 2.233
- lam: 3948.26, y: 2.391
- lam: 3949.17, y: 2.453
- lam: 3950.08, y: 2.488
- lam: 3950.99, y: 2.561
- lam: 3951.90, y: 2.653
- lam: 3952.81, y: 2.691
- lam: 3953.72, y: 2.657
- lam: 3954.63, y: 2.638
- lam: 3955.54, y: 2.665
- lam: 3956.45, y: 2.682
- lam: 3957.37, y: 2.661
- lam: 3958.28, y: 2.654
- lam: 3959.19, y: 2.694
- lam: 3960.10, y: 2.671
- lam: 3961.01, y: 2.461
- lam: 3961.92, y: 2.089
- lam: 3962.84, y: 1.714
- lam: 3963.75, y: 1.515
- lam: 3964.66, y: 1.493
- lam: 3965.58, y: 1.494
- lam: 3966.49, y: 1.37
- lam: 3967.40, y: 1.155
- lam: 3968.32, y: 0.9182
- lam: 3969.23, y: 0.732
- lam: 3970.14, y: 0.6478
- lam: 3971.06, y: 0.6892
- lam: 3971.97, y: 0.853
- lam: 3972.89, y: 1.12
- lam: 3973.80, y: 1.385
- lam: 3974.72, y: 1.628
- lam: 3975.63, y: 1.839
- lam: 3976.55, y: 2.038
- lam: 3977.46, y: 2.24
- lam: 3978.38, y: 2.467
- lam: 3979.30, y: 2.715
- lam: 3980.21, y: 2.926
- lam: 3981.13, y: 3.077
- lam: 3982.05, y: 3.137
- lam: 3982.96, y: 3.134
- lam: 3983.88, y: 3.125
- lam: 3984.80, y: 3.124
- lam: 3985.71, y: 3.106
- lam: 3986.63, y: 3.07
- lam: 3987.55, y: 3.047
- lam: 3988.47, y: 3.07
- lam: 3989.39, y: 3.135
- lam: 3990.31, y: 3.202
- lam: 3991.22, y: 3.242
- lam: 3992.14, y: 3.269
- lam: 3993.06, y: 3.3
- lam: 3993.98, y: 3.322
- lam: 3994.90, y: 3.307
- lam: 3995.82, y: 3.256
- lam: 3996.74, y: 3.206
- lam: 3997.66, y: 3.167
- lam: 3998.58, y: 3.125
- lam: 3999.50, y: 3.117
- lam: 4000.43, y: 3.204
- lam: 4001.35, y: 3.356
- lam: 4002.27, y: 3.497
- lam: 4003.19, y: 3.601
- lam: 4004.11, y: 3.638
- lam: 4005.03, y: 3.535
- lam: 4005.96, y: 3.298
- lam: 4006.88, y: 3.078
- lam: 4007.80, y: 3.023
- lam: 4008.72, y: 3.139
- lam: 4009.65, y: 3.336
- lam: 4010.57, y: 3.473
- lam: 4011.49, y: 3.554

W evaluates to 1.2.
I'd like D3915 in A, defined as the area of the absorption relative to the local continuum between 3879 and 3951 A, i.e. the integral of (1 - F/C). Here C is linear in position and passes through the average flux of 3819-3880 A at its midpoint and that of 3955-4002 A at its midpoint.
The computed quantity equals 3.3 A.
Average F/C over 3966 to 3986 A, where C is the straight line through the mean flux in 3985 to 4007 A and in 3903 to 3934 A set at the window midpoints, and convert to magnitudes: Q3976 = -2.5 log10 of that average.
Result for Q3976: 0.46 mag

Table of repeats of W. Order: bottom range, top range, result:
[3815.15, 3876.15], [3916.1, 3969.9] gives 1.07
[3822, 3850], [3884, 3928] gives 1.55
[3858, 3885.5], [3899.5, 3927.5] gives 1.20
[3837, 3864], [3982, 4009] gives 1.84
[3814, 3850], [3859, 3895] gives 1.28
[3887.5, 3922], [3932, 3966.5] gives 0.79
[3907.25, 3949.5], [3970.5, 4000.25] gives 1.46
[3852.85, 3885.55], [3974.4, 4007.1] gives 1.56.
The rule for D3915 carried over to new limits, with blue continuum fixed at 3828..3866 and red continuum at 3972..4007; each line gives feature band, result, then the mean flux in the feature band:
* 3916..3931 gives 1.7 A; 2.11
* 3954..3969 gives 3.6 A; 2.04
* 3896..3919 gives -2.8 A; 2.53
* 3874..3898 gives -0.9 A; 2.16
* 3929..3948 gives 9.3 A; 1.29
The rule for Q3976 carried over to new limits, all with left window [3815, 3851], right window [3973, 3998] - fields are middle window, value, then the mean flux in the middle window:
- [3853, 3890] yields -0.058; 2.06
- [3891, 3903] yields -0.145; 2.46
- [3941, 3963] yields 0.118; 2.32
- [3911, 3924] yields -0.108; 2.55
